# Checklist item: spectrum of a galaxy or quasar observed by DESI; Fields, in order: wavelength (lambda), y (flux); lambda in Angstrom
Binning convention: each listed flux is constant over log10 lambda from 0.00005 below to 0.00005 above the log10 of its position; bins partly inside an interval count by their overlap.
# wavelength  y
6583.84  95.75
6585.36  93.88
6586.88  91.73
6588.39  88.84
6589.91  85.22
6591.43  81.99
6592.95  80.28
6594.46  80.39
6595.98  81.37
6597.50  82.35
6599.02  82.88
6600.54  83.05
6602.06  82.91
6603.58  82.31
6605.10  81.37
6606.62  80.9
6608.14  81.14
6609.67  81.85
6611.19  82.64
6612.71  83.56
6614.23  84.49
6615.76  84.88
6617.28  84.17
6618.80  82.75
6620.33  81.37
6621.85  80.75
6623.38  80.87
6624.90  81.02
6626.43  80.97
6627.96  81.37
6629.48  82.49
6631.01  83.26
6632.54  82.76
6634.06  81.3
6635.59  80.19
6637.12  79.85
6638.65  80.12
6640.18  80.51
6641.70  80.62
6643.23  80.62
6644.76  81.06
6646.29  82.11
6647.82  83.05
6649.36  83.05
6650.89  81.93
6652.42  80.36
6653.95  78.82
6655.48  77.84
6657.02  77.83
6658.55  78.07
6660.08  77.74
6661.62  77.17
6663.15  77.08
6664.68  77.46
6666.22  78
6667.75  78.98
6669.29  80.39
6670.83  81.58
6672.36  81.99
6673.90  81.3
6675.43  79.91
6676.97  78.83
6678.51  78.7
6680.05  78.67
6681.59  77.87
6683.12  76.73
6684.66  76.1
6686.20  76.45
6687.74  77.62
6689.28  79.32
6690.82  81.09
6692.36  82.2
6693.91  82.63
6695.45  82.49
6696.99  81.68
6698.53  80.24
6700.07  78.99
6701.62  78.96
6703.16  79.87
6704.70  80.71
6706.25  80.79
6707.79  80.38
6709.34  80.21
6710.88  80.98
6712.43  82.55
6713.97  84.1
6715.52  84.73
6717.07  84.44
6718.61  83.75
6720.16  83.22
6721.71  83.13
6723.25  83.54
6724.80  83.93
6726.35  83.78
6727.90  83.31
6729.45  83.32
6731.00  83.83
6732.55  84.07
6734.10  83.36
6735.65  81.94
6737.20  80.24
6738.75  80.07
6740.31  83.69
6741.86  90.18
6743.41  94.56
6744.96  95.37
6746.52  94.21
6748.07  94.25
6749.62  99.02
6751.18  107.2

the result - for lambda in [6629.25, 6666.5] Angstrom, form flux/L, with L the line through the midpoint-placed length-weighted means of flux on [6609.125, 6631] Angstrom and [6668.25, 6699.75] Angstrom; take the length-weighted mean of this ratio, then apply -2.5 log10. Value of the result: 0.02 mag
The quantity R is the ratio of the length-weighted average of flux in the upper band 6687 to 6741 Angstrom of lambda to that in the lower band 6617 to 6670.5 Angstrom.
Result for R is 1.0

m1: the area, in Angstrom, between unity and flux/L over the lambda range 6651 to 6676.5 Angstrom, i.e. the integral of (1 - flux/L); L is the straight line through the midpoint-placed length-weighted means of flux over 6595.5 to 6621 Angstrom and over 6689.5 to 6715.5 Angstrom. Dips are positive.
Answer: 0.8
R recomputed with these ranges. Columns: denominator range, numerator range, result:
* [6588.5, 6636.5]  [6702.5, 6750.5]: 1.03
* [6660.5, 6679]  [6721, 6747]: 1.08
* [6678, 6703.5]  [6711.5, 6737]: 1.05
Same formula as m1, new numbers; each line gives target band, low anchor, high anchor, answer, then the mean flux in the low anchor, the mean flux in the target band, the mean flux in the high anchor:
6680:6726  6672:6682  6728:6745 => 0.5 Angstrom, 79.5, 81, 85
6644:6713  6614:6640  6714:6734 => 2.6 Angstrom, 81.8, 79.8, 83.7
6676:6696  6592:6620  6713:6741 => 0.9 Angstrom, 82.4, 79.1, 83.2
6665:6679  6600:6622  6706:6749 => 0.6 Angstrom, 82.6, 79.9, 84.8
